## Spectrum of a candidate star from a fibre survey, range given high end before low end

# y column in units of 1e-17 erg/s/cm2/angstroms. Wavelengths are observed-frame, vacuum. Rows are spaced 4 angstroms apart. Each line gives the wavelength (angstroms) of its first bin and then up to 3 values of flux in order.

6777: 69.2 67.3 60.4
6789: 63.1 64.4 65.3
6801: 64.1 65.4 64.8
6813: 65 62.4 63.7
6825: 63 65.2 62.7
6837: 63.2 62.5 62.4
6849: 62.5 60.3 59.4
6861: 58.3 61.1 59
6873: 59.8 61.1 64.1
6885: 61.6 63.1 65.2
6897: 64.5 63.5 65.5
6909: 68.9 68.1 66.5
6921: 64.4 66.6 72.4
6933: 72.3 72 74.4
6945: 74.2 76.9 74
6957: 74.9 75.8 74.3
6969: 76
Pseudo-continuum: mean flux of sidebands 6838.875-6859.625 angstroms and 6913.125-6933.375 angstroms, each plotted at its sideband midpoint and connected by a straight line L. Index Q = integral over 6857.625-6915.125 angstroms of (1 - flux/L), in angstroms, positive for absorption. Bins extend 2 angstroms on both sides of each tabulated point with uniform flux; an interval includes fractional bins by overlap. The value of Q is 1.52 angstroms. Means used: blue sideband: 61.3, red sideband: 68.1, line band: 63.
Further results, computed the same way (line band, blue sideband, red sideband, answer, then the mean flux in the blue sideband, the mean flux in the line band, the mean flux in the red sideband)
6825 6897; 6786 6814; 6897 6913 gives 3.8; 64.4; 62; 66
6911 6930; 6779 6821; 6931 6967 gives 1.3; 64.2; 67.3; 74.3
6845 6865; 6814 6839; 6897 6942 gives 1.4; 63.4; 60.5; 68.3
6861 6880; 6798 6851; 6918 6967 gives 1.9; 63.6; 60.2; 72.6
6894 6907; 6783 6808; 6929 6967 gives 1.2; 63.8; 64.6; 74.2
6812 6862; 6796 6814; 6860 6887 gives 0.5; 64.9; 62.4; 60.8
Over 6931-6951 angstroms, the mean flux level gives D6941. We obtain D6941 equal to 74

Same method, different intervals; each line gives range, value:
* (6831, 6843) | 62.8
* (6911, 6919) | 67.3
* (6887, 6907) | 64.4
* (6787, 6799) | 64.3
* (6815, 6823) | 63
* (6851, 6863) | 59.3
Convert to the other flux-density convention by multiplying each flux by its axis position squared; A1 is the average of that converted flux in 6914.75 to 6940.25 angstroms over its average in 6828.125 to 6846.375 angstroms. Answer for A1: 1.13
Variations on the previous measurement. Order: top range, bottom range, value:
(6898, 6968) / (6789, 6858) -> 1.15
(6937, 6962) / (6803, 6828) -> 1.21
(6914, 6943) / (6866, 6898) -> 1.14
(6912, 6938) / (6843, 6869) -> 1.16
